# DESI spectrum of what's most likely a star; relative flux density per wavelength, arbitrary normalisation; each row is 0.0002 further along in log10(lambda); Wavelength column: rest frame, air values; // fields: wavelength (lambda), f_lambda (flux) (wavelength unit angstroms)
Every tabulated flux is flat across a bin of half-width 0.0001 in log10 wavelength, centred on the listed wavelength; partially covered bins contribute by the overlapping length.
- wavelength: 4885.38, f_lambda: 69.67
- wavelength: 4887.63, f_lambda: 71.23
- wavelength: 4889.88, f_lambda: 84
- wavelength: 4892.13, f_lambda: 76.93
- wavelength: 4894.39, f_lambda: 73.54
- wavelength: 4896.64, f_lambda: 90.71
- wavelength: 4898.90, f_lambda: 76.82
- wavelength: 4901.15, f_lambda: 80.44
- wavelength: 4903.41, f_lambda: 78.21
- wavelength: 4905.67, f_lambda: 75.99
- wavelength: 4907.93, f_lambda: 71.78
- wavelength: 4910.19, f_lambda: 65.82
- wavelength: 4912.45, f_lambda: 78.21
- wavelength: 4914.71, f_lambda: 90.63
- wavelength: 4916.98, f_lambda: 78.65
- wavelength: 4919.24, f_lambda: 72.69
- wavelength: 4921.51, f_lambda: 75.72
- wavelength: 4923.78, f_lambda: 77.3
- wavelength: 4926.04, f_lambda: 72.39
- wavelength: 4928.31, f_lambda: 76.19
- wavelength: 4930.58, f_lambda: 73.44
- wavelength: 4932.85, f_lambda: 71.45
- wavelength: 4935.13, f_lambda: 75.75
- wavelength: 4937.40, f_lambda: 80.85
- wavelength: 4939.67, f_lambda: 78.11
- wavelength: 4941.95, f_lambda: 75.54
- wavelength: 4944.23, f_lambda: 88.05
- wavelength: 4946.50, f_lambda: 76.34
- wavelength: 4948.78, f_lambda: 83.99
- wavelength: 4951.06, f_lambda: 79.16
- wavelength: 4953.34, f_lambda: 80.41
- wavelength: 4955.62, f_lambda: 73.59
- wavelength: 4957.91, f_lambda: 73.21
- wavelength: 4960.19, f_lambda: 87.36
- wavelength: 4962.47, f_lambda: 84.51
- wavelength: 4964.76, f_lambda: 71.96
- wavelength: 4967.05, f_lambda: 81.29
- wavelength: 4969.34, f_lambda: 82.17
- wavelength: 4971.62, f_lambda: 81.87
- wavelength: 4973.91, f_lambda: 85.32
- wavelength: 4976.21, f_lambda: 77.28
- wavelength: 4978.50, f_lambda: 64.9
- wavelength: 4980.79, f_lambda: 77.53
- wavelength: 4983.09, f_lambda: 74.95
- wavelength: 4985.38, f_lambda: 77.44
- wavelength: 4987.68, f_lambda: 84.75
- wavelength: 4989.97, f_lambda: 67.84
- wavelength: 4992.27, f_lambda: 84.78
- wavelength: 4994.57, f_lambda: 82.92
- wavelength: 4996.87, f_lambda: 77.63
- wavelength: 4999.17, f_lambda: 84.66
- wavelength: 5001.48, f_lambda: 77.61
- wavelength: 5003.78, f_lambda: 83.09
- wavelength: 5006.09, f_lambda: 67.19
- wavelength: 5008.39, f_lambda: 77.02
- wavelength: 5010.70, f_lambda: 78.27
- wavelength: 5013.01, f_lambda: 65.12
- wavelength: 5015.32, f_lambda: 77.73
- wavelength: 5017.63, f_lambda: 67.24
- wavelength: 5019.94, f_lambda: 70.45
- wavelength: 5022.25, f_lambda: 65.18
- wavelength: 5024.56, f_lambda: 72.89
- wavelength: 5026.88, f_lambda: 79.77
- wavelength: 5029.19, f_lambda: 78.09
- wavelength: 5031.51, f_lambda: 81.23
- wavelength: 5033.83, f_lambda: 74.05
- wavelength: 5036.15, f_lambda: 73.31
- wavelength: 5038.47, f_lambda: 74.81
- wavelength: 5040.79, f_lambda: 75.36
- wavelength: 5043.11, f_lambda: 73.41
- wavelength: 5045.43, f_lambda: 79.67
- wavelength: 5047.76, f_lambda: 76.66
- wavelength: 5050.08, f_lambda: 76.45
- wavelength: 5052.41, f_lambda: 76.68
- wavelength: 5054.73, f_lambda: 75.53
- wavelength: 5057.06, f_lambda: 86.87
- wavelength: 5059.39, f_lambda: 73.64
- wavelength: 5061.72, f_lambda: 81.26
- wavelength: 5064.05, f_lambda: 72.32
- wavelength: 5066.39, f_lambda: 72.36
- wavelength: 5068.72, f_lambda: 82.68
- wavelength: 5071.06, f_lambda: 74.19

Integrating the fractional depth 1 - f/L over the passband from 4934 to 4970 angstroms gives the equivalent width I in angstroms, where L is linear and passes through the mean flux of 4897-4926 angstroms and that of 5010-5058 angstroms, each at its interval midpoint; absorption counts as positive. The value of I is -1.4 angstroms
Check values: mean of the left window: 77.1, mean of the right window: 75.1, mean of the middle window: 79.5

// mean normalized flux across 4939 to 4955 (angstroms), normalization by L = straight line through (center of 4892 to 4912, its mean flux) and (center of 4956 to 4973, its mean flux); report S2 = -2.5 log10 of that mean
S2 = -0.01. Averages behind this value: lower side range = 76.7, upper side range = 80.1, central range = 80.1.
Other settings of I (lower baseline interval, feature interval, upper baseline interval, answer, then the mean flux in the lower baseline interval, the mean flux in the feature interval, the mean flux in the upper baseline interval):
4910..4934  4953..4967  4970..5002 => -0.2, 76.1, 78.6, 78.6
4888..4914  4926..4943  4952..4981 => 0.5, 77.5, 75.6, 78.6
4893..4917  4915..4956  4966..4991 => 0.3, 78.2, 77.5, 77.8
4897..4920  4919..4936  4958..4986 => 0.7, 77.5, 74.4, 78.7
